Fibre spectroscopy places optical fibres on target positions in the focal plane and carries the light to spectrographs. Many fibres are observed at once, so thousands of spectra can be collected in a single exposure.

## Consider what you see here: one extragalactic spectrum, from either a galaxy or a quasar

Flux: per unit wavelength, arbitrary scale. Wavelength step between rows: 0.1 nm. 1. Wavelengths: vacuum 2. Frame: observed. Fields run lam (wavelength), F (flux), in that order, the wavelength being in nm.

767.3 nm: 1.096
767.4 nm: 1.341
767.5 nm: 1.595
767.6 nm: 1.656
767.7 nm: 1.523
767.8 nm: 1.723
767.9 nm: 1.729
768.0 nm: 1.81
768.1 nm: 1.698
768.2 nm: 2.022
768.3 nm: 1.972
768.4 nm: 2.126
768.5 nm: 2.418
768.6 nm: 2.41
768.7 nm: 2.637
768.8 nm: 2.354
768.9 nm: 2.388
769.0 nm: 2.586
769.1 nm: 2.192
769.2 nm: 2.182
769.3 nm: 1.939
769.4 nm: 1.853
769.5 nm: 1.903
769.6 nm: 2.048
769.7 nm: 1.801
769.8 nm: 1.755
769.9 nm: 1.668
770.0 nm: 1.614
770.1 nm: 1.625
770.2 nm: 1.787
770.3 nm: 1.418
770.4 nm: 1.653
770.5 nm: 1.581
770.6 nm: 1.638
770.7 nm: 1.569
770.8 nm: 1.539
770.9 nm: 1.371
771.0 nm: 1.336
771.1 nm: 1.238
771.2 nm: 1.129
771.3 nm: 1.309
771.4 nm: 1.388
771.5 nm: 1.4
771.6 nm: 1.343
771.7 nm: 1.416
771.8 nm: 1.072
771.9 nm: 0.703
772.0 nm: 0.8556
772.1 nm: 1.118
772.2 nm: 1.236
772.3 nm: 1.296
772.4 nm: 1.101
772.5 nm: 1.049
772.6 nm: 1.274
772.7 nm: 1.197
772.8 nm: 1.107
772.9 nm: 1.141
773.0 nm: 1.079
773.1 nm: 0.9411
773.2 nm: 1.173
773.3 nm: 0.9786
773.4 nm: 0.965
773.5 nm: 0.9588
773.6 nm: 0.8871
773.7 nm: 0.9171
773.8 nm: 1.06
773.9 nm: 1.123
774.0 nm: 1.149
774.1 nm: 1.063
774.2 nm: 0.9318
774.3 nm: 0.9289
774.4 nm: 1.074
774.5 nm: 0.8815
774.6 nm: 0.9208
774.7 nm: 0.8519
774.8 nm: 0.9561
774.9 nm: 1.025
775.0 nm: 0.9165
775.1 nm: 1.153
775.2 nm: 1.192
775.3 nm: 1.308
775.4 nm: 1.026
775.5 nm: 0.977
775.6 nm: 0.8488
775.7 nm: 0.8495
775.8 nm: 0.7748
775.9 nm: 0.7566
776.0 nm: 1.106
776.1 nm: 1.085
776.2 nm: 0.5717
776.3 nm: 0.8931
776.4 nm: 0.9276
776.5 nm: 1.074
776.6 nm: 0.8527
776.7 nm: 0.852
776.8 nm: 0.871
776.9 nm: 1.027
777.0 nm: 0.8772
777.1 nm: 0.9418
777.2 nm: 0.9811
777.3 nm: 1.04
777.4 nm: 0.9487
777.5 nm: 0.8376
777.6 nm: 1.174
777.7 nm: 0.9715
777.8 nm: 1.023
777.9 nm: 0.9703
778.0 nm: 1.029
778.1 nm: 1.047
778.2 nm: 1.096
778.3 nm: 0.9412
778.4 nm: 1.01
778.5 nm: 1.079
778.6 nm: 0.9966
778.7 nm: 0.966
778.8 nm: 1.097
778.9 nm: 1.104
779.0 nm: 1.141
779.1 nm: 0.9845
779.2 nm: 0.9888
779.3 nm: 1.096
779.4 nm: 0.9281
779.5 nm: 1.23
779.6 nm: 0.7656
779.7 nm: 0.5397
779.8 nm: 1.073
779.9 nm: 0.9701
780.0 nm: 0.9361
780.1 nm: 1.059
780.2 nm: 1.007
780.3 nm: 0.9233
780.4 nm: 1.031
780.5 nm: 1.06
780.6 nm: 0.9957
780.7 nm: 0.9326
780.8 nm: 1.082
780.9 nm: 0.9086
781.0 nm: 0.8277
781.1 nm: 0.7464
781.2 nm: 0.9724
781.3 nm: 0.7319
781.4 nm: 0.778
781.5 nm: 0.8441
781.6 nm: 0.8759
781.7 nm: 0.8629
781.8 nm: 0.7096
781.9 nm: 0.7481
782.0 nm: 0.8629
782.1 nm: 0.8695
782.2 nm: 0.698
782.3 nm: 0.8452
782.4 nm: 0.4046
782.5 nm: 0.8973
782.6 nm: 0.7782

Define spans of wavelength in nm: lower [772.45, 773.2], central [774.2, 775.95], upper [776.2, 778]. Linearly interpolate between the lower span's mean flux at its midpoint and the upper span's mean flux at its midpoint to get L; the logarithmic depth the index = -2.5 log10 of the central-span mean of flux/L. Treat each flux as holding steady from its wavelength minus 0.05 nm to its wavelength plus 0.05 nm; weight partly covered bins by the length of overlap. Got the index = 0.07 mag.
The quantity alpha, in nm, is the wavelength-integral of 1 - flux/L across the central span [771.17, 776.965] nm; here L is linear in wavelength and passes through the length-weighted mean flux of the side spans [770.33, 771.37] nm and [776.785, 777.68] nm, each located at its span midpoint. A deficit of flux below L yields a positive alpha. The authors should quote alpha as 0.796 nm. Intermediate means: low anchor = 1.44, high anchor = 0.97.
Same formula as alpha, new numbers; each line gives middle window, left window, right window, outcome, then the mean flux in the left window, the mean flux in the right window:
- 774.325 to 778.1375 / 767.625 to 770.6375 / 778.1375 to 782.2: 0.962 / 1.93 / 0.942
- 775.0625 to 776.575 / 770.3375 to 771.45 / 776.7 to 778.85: 0.207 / 1.43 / 0.993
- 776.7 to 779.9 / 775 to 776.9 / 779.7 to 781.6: -0.175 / 0.952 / 0.926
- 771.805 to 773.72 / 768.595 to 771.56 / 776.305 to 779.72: 0.570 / 1.77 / 0.985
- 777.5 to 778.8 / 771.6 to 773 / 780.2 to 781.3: -0.030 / 1.13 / 0.941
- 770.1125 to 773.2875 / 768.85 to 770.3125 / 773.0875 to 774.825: 0.431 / 1.93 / 0.988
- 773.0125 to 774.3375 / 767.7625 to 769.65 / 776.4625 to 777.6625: 0.384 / 2.11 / 0.955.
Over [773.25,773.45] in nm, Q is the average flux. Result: 0.972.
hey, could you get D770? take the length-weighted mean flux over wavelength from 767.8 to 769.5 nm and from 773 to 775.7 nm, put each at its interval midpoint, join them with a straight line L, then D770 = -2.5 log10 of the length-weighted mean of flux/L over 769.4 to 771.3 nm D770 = 0.13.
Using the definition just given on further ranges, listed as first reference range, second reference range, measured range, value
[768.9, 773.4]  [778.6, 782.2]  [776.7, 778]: 0.138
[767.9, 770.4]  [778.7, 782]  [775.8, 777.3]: 0.375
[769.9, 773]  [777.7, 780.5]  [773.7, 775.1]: 0.202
